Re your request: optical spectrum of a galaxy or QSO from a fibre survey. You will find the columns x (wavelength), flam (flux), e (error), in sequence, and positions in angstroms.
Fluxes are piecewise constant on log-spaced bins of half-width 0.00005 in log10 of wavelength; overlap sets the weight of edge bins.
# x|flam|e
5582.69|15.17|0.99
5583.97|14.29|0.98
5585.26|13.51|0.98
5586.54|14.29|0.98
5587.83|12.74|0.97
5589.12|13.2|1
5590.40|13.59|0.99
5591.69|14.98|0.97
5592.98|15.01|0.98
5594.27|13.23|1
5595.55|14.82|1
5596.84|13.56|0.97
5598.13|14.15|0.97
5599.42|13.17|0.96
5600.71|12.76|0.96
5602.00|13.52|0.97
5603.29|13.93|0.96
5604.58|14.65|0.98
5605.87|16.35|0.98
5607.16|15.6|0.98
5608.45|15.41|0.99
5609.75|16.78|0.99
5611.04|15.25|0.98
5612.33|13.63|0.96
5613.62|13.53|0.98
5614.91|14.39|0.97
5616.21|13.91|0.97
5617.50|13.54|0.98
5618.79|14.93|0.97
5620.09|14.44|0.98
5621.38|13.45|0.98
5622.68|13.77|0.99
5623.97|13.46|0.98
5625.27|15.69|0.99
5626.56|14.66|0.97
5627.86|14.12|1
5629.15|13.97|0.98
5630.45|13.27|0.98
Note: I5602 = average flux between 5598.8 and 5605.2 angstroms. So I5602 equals 13.6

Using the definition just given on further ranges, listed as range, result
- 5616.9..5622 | 14.1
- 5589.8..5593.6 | 14.5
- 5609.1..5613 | 15.2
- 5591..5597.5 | 14.3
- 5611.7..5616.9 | 13.9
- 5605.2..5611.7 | 15.9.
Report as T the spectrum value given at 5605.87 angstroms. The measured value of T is 16.35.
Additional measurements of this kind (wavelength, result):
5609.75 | 16.78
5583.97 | 14.29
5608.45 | 15.41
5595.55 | 14.82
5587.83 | 12.74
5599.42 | 13.17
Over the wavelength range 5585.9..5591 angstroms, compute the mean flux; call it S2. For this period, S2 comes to 13.5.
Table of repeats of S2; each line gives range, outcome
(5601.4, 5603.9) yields 13.7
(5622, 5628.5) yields 14.3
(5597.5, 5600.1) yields 13.6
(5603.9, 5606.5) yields 15.5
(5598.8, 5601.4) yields 13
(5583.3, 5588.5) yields 13.7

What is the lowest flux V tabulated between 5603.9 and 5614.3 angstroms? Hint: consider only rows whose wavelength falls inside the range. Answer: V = 13.53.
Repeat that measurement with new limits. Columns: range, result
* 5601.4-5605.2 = 13.52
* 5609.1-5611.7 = 15.25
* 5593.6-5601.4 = 12.76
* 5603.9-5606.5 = 14.65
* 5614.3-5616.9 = 13.91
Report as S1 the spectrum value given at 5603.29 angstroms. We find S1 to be 13.93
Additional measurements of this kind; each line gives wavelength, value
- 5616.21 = 13.91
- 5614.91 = 14.39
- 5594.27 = 13.23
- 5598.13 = 14.15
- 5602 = 13.52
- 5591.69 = 14.98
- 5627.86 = 14.12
